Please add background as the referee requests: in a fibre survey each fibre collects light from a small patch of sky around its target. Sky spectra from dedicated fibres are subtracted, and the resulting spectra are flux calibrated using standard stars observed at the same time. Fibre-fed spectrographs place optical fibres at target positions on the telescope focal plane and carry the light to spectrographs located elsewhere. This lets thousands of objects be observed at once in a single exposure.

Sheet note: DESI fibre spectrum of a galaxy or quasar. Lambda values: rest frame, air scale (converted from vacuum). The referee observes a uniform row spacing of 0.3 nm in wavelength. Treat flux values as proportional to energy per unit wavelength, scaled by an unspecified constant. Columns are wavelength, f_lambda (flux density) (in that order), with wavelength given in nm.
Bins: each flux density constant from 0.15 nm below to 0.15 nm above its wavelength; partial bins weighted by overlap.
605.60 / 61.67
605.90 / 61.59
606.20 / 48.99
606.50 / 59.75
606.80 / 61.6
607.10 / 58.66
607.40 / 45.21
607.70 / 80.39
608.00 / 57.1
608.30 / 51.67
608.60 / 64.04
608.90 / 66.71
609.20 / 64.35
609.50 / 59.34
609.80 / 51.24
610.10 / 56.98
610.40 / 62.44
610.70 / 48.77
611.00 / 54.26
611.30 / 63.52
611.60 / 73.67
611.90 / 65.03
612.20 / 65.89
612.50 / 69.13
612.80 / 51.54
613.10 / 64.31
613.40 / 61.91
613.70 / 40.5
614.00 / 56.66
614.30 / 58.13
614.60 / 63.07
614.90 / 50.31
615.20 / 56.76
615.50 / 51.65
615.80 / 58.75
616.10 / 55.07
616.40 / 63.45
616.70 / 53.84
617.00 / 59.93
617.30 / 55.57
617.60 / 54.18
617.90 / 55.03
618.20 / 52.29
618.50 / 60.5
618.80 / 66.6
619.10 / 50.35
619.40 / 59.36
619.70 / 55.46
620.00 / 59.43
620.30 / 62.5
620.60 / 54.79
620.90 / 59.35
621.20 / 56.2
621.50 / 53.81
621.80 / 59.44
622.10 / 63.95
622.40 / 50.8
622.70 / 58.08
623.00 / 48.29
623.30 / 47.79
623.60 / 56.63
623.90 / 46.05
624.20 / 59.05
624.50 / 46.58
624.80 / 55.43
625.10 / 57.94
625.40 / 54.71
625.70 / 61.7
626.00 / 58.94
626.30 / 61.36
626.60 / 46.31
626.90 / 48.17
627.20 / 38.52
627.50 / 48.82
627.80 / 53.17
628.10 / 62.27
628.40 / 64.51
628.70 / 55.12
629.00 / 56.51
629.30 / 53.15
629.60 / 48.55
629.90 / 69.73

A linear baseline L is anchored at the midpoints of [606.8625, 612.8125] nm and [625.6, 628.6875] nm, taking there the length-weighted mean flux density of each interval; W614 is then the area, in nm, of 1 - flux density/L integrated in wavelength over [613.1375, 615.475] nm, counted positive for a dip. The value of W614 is 0.14 nm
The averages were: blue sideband 60.7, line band 55.6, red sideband 54.3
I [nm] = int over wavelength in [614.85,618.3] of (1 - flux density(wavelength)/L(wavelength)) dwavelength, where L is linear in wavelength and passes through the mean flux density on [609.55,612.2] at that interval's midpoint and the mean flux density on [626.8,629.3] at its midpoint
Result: 0.12 nm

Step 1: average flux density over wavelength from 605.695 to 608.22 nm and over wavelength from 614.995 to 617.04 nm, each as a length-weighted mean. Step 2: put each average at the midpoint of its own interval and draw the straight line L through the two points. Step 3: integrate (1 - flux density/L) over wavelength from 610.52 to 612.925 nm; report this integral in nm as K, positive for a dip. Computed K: -0.16 nm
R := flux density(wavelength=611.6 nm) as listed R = 73.67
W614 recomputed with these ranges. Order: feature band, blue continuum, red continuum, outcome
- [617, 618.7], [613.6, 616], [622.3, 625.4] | -0.07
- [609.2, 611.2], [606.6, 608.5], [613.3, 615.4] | 0.04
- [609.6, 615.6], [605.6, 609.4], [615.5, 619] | 0.03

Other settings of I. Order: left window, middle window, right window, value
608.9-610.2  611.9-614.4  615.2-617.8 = -0.05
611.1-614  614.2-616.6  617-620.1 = 0.09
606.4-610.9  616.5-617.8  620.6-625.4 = 0.01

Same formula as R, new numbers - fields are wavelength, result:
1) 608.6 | 64.04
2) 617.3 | 55.57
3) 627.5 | 48.82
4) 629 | 56.51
